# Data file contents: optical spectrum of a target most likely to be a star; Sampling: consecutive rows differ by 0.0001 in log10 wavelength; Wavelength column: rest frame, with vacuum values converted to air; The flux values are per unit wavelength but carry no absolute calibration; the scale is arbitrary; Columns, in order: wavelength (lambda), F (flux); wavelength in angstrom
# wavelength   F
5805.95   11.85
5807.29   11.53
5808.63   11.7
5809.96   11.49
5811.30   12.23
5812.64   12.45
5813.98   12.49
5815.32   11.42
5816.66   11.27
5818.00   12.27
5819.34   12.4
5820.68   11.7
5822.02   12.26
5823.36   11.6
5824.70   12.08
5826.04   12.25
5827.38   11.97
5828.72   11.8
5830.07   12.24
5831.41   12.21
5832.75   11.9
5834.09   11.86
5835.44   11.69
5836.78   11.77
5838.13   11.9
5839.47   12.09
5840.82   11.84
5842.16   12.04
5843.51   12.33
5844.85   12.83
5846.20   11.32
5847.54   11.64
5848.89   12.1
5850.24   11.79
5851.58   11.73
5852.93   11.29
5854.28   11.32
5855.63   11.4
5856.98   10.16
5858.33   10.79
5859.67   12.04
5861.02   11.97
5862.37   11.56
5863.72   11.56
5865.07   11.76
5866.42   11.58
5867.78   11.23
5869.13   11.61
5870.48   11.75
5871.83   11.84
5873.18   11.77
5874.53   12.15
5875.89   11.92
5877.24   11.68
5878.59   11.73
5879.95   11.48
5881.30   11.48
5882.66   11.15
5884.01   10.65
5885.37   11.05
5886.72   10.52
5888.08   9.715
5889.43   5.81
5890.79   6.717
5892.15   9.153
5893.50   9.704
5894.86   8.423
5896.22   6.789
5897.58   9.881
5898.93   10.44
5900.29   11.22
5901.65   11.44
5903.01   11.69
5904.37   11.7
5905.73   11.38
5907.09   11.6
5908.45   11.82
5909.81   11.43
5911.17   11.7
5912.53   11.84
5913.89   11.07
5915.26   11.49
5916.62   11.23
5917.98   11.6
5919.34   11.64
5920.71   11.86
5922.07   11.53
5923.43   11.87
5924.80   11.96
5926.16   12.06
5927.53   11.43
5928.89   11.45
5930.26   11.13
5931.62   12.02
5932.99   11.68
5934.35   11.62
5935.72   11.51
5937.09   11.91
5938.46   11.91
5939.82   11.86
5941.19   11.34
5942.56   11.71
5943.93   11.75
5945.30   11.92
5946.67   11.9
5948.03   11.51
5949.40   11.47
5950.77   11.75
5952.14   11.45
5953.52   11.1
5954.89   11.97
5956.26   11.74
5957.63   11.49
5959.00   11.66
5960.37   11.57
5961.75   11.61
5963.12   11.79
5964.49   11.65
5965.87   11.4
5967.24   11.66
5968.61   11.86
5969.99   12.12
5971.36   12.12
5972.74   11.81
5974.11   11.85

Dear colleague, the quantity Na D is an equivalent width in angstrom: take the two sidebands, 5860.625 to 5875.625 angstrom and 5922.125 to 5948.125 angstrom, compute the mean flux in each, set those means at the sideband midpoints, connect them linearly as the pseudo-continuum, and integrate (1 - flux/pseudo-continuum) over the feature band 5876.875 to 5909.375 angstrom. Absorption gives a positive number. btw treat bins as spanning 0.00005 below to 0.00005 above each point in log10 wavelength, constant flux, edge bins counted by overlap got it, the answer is 3.9 angstrom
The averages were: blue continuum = 11.7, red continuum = 11.7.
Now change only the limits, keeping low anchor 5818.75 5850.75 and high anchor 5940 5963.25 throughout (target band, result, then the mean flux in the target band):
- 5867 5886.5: 0.57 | 11.5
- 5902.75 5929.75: 0.29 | 11.6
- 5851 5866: 0.62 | 11.4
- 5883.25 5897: 3.42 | 8.87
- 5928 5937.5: 0.07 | 11.6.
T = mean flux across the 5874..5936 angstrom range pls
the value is 10.9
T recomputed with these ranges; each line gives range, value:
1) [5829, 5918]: 11.2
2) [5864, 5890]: 11.1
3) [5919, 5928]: 11.8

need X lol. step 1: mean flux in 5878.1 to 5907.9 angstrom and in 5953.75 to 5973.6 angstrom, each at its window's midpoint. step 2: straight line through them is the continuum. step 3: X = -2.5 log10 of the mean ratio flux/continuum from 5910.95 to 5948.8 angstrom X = -0.07 mag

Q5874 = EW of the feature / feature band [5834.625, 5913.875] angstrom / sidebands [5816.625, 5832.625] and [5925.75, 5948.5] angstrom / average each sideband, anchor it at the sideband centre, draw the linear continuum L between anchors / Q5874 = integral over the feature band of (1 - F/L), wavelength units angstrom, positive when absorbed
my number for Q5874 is 5.1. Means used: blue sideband 12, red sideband 11.7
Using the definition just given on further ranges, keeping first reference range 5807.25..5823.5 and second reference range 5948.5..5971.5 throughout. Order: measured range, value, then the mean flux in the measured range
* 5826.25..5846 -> -0.21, 12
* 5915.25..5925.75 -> 0.06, 11.7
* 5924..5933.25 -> 0.03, 11.7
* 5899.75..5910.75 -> 0.20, 11.5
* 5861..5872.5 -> 0.20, 11.6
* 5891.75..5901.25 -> 1.89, 9.45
